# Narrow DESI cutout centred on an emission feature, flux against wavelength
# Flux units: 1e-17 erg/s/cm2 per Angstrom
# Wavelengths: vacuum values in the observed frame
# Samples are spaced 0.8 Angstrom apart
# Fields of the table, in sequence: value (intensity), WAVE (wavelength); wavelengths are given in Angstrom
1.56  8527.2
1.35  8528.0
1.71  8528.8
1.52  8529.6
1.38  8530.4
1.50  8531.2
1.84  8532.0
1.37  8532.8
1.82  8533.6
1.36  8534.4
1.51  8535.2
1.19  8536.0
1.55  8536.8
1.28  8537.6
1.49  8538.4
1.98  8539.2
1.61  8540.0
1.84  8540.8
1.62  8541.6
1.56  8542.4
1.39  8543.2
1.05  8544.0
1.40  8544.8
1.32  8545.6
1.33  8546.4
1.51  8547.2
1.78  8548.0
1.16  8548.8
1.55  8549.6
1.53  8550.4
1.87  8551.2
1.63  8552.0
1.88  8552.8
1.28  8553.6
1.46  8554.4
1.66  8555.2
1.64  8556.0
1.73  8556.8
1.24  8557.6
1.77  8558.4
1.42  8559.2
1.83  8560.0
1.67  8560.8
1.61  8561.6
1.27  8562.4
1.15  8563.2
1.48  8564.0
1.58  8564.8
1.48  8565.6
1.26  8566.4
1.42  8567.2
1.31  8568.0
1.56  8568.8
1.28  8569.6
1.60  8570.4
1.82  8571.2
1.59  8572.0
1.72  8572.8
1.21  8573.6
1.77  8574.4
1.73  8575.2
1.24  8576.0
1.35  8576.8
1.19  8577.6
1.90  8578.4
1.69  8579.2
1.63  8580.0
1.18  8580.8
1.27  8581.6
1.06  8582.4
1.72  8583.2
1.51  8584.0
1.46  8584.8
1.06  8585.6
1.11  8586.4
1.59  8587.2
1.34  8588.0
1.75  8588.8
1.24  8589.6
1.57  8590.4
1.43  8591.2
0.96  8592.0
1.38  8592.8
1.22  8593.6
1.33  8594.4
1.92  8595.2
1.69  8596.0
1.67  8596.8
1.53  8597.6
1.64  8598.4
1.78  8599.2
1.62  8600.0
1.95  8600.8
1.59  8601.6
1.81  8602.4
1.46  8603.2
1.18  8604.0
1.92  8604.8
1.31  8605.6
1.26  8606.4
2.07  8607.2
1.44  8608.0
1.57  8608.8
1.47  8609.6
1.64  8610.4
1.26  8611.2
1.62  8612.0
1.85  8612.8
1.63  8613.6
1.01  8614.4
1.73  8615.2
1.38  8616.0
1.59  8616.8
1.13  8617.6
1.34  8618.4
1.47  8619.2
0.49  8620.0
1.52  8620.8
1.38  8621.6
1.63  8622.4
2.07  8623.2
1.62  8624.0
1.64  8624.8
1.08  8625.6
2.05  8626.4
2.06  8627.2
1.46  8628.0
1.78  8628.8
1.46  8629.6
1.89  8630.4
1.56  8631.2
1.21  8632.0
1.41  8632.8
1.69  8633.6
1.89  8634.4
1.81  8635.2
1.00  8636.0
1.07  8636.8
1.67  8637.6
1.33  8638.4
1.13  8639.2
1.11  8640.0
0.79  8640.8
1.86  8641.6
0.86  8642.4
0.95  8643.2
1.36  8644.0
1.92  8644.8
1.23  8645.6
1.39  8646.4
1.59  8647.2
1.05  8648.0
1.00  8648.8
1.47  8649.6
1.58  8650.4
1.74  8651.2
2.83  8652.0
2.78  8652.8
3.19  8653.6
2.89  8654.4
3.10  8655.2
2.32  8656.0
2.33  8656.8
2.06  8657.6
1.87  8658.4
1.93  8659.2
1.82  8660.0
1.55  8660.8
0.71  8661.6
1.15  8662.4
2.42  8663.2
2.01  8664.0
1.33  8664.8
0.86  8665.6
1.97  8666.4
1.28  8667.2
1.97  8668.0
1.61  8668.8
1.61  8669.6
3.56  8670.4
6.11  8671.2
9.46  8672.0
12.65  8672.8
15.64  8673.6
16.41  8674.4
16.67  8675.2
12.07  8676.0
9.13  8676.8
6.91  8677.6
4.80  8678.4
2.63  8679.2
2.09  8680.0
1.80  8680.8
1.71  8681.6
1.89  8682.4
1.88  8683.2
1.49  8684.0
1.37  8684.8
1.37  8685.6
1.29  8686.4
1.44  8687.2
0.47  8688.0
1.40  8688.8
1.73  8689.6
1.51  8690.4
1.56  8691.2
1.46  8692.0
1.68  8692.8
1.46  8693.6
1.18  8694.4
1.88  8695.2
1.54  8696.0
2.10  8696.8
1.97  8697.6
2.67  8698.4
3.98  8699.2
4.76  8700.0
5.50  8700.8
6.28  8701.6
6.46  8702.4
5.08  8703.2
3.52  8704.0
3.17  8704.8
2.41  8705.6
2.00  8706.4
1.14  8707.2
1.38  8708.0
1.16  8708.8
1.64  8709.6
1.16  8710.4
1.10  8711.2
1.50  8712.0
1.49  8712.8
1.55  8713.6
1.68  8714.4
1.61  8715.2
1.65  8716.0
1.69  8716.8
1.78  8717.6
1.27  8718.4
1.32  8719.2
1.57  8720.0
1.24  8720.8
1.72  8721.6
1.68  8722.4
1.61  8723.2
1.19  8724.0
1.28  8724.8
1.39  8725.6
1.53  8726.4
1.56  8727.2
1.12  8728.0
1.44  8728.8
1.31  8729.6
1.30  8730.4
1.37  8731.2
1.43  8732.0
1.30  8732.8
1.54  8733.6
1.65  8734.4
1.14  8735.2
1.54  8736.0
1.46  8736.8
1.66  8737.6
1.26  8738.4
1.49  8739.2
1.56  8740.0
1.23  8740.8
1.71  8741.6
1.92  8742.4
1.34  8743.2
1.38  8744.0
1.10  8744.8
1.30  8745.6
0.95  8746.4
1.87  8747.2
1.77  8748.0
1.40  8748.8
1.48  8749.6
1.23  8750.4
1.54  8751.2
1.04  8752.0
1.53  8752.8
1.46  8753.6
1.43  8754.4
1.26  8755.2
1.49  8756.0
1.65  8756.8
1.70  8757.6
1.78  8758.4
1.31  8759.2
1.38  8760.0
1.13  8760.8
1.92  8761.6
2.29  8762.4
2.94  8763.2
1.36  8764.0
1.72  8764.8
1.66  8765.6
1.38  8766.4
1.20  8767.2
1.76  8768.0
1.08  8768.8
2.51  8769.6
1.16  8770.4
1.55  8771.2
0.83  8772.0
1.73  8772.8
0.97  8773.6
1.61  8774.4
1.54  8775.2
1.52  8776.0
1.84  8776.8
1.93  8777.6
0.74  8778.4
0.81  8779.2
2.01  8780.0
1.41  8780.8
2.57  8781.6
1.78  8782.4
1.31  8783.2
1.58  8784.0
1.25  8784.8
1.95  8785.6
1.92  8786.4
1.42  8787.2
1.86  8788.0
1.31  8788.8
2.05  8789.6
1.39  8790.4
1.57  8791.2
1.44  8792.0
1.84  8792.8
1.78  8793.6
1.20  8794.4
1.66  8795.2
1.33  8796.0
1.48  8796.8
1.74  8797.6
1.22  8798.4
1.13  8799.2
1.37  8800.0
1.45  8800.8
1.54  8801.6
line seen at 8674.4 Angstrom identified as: Halpha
